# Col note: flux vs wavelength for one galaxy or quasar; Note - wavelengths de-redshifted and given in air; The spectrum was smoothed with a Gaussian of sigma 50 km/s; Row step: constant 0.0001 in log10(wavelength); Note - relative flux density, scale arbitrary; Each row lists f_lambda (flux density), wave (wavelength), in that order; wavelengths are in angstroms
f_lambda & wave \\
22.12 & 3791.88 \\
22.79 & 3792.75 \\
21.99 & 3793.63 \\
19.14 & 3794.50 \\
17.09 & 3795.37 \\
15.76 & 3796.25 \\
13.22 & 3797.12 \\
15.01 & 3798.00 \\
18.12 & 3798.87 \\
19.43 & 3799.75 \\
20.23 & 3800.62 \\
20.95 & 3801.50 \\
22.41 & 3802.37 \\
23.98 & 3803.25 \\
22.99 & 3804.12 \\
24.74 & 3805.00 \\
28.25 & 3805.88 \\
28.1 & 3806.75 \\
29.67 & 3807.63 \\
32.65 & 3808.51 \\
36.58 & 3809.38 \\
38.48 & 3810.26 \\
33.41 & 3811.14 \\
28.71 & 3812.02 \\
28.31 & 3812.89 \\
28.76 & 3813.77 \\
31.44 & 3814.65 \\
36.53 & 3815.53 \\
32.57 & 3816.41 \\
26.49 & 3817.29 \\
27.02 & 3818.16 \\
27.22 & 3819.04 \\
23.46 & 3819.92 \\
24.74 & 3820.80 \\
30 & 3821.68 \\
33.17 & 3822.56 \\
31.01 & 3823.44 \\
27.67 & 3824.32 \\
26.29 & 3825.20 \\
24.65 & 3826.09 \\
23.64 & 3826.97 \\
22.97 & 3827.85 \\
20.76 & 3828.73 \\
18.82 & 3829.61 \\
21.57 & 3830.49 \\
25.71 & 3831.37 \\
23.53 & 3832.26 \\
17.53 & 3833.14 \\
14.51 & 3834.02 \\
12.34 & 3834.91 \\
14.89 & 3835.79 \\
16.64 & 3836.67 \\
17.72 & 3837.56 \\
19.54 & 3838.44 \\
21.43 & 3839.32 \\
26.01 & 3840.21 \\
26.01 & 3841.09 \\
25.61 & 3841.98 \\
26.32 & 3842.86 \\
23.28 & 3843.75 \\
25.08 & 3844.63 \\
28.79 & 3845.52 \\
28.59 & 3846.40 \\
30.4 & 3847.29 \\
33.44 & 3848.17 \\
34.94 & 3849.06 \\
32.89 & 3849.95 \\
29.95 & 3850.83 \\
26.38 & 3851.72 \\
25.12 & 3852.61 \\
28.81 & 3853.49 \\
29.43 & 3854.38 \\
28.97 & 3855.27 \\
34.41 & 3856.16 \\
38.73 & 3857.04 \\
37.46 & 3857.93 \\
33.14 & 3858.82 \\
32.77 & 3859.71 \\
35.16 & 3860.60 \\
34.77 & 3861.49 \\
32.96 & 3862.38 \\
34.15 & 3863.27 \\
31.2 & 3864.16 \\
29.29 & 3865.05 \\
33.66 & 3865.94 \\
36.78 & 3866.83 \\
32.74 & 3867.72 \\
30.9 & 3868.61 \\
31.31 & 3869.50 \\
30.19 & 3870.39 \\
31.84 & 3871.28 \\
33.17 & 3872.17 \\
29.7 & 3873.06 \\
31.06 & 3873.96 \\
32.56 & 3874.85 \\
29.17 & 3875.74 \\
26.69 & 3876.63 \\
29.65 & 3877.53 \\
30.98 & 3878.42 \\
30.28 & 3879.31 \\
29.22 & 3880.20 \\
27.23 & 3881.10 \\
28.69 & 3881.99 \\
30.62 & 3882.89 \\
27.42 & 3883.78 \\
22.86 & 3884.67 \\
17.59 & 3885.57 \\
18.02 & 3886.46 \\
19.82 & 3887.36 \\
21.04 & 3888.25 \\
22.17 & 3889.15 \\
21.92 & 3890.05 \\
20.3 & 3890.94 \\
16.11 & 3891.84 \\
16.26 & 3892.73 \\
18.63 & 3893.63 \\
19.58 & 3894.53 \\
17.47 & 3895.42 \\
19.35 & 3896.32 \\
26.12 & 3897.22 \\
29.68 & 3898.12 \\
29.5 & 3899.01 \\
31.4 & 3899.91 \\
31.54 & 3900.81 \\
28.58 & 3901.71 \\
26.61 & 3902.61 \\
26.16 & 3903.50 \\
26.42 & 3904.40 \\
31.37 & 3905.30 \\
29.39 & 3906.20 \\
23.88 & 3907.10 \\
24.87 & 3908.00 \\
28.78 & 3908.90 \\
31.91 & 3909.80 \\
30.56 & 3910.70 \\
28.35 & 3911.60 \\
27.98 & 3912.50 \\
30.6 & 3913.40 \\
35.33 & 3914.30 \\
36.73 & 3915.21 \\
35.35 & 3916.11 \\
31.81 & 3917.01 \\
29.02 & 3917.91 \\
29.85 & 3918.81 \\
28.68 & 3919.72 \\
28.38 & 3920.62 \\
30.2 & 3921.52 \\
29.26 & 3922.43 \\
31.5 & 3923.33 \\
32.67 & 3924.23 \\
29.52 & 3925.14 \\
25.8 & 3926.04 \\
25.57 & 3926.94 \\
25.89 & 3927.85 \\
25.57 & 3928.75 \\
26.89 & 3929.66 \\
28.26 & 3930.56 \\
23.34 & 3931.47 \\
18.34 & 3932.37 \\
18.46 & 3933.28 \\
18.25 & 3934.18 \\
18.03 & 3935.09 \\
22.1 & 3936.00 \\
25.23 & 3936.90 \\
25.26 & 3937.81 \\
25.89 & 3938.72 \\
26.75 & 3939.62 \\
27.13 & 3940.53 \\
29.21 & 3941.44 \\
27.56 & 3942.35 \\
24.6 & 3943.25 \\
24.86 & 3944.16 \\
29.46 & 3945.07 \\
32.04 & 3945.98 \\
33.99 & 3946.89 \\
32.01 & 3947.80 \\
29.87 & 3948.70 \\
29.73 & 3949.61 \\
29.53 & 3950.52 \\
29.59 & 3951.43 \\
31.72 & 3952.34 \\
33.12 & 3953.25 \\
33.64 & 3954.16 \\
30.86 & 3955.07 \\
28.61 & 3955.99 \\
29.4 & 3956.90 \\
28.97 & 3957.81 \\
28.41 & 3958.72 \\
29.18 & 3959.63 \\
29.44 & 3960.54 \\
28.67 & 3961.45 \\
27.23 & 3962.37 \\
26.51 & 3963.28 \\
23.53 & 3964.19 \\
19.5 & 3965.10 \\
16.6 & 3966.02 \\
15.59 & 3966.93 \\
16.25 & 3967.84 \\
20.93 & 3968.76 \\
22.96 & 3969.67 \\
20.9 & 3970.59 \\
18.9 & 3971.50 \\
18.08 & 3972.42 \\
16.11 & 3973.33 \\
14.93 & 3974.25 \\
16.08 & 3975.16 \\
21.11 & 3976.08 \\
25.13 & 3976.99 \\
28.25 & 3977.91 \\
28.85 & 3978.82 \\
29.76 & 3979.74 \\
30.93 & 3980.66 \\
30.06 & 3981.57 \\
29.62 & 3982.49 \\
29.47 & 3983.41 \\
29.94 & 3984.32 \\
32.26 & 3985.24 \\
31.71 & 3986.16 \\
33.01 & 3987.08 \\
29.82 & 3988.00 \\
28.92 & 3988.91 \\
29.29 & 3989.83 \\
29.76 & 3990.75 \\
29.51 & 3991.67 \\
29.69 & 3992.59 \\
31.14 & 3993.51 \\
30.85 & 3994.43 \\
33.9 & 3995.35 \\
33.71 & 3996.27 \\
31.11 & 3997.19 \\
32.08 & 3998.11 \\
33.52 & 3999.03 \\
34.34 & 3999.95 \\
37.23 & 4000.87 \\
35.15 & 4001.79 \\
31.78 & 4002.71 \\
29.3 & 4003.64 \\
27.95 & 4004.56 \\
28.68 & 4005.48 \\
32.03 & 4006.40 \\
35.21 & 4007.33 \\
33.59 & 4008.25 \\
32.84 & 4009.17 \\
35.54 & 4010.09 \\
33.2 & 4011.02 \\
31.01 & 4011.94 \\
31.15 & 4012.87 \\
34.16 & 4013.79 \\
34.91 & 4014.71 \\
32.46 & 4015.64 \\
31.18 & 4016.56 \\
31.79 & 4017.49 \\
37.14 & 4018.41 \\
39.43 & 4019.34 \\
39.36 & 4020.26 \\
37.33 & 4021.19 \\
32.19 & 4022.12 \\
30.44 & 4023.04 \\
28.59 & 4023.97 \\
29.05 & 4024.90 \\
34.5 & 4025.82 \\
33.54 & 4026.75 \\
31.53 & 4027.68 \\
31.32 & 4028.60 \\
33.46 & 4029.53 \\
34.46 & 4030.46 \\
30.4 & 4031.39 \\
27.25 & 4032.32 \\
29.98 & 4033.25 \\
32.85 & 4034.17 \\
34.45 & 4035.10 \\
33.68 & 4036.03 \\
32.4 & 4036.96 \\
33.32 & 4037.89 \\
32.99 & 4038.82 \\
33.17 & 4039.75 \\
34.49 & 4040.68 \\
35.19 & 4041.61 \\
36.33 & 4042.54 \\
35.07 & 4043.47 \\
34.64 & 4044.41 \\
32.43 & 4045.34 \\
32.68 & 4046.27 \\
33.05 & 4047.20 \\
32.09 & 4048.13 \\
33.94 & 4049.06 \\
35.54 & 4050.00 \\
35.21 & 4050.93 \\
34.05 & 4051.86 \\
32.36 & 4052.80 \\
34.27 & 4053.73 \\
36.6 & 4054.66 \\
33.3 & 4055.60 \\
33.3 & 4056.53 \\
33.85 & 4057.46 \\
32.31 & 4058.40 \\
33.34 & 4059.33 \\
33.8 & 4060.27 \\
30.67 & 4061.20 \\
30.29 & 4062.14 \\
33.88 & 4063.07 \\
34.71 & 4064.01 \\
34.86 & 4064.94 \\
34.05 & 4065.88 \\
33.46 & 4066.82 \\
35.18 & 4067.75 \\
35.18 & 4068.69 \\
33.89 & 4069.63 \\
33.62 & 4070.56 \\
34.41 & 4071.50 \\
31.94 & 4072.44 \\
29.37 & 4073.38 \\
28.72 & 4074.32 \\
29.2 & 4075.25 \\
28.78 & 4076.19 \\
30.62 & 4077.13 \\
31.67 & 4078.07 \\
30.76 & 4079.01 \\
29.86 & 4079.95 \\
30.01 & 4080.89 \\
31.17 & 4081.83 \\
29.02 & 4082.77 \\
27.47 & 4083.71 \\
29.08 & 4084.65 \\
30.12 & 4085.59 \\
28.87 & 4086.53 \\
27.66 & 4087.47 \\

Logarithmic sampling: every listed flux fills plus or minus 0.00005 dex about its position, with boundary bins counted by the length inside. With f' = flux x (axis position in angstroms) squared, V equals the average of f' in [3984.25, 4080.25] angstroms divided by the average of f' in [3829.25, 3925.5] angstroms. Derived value 1.28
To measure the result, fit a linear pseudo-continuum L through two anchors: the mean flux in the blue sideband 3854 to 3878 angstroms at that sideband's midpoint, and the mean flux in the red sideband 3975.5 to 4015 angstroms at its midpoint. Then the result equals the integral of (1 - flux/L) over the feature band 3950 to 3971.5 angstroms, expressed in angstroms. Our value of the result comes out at 3.7 angstroms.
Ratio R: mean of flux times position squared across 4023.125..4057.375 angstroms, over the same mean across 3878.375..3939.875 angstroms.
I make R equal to 1.35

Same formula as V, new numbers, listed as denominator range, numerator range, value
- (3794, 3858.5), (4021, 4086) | 1.41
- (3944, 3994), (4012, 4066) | 1.28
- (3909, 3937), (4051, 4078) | 1.27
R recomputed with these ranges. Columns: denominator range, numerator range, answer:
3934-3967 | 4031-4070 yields 1.29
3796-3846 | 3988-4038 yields 1.45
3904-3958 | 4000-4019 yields 1.21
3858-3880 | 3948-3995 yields 0.89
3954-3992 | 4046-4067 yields 1.35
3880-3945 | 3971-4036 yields 1.23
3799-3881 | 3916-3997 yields 1.03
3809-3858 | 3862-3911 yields 1.04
